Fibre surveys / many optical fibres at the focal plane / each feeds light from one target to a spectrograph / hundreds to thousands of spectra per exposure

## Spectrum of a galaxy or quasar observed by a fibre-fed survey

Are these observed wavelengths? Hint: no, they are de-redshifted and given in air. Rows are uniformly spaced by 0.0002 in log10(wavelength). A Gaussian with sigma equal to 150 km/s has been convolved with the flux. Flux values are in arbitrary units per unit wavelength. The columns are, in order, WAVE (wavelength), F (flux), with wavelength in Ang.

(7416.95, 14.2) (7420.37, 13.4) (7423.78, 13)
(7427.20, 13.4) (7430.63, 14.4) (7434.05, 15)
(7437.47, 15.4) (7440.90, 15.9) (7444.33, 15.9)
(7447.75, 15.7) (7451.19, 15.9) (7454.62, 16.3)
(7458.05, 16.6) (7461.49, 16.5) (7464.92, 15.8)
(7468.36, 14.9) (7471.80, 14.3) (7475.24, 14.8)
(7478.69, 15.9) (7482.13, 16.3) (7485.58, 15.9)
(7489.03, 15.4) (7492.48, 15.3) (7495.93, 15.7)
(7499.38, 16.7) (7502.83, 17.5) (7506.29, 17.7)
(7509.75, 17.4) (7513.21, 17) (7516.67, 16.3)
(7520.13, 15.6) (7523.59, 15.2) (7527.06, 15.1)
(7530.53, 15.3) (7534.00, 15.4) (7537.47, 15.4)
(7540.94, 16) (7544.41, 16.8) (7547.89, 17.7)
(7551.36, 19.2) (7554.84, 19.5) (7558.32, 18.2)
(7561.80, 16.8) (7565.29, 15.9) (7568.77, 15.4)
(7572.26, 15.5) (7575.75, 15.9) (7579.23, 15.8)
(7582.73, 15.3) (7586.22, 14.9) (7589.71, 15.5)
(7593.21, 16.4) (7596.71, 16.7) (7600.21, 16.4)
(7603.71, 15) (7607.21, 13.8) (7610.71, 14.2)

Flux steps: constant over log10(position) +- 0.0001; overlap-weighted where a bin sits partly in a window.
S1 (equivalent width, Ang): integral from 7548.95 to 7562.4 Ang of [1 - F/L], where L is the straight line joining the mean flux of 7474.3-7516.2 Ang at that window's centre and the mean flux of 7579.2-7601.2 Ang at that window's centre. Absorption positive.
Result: -2.11 Ang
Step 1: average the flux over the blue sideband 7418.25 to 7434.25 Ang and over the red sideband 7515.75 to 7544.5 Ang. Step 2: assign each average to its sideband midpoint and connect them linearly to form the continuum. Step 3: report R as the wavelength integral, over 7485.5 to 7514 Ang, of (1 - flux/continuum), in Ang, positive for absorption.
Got -2.8 Ang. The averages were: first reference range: 13.7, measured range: 16.5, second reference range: 15.6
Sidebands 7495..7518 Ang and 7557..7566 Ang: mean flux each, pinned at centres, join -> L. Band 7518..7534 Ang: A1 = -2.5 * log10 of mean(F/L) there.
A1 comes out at 0.11 mag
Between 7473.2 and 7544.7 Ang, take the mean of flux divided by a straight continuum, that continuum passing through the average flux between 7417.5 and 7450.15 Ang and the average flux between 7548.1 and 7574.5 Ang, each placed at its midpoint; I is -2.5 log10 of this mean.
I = 0.01 mag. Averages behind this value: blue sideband 14.7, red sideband 17.2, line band 16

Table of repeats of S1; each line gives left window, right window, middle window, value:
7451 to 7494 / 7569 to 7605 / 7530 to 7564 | -2.95 Ang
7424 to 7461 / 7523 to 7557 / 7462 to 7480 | 0.61 Ang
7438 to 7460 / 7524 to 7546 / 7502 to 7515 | -1.35 Ang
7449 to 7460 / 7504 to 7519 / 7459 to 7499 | 2.40 Ang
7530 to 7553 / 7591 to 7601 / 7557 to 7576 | 0.30 Ang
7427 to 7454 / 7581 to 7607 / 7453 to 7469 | -0.74 Ang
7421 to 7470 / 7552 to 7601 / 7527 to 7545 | 0.43 Ang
